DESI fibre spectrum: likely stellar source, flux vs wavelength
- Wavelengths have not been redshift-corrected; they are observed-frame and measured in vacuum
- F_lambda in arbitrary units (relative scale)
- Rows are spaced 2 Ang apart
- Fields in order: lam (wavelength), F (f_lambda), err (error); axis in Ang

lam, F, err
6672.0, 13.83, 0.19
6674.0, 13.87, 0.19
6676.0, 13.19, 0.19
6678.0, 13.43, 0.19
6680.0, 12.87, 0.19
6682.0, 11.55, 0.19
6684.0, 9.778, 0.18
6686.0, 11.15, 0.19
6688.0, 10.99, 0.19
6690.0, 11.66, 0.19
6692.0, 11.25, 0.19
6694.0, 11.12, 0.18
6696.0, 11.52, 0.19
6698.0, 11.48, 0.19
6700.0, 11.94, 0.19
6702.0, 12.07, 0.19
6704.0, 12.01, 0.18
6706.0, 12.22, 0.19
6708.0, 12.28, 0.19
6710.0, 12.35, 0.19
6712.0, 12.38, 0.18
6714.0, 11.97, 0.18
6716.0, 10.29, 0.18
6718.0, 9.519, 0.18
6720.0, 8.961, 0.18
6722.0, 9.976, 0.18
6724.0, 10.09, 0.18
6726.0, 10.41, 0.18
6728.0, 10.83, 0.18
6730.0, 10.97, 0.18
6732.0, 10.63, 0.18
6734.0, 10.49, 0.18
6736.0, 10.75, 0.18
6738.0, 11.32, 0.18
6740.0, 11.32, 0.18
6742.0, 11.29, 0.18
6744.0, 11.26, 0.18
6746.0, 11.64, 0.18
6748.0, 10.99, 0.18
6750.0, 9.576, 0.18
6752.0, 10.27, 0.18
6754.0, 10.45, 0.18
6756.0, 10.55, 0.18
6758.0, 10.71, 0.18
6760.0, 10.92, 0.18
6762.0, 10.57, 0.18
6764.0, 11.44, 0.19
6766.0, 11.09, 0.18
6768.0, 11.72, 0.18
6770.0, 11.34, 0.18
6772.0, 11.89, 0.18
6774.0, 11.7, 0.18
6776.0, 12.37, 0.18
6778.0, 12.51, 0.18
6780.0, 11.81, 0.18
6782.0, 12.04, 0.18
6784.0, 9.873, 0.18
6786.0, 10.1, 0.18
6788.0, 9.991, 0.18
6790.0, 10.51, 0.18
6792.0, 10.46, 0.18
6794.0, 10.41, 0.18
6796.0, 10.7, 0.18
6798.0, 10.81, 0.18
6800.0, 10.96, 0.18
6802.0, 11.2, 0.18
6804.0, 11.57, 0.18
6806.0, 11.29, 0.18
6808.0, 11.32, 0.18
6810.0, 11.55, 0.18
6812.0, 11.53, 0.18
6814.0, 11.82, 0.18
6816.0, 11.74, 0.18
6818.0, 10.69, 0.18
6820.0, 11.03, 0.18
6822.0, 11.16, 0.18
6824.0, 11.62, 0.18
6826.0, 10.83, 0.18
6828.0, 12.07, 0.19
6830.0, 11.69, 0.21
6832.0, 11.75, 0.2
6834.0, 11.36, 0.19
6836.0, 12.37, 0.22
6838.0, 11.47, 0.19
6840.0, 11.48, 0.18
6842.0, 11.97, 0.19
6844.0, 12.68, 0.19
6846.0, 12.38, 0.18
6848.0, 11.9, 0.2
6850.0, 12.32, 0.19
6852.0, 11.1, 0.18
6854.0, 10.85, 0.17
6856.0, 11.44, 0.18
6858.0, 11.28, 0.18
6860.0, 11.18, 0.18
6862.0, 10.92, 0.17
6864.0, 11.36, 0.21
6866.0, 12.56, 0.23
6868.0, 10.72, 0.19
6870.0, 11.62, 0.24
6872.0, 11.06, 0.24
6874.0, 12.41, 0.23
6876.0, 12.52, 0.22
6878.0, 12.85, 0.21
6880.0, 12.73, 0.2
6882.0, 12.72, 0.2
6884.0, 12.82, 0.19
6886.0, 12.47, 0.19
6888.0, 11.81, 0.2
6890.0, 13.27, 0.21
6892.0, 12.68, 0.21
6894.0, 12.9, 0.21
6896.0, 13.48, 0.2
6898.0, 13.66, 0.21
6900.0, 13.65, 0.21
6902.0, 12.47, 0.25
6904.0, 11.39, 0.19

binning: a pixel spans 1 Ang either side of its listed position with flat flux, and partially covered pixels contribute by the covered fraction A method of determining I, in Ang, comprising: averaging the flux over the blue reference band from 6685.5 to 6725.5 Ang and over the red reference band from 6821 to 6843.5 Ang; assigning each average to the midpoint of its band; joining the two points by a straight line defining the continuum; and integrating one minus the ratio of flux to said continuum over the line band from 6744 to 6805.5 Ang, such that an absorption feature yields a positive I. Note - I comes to 2.4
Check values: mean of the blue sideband 11.3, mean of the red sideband 11.6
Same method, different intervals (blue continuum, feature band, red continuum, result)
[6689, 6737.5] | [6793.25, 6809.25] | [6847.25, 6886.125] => 0.7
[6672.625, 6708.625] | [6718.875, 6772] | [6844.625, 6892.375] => 5.2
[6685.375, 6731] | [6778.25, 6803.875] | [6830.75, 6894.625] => 1.7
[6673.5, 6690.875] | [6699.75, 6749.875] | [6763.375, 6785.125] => 3.2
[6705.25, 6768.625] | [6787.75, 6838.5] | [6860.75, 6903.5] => 1.9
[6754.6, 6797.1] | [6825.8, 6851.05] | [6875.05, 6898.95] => 0.3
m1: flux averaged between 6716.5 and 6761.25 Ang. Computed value 10.6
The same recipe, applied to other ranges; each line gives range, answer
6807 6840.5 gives 11.5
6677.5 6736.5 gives 11.2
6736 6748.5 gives 11.3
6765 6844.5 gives 11.4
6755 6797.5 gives 11.1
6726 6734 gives 10.7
